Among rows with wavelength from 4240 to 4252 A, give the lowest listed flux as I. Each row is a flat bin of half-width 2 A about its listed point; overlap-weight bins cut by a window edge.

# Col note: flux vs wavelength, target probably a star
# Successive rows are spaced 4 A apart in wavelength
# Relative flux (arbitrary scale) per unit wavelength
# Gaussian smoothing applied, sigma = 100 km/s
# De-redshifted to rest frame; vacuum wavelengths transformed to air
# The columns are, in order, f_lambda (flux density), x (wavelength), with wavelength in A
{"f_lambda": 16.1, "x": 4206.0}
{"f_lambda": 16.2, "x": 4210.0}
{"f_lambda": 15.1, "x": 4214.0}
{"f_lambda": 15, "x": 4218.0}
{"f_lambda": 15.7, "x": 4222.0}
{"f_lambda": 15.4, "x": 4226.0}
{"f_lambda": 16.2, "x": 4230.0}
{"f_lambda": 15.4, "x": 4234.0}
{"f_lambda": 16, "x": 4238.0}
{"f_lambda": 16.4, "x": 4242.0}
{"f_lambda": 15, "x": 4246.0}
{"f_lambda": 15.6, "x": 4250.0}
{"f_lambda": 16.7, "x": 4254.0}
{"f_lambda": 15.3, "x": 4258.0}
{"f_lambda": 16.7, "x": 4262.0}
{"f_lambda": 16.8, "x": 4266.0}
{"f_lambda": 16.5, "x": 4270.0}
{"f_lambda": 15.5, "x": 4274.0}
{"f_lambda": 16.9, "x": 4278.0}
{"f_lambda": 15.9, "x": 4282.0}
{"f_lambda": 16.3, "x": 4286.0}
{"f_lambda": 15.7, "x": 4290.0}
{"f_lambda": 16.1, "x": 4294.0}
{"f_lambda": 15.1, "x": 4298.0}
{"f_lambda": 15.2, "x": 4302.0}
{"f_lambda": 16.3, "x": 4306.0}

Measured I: 15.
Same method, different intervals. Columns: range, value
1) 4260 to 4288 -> 15.5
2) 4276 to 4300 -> 15.1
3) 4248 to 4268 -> 15.3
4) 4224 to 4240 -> 15.4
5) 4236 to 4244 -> 16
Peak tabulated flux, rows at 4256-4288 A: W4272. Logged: 16.9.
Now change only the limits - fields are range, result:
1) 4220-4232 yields 16.2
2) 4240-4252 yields 16.4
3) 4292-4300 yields 16.1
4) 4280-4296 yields 16.3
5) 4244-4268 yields 16.8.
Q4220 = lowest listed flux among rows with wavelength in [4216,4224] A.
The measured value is 15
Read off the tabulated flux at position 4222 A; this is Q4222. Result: 15.7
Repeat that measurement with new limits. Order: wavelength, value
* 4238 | 16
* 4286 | 16.3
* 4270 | 16.5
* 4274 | 15.5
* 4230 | 16.2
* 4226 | 15.4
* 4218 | 15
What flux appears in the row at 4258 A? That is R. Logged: 15.3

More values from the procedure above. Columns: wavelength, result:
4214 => 15.1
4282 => 15.9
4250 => 15.6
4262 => 16.7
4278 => 16.9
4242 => 16.4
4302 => 15.2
